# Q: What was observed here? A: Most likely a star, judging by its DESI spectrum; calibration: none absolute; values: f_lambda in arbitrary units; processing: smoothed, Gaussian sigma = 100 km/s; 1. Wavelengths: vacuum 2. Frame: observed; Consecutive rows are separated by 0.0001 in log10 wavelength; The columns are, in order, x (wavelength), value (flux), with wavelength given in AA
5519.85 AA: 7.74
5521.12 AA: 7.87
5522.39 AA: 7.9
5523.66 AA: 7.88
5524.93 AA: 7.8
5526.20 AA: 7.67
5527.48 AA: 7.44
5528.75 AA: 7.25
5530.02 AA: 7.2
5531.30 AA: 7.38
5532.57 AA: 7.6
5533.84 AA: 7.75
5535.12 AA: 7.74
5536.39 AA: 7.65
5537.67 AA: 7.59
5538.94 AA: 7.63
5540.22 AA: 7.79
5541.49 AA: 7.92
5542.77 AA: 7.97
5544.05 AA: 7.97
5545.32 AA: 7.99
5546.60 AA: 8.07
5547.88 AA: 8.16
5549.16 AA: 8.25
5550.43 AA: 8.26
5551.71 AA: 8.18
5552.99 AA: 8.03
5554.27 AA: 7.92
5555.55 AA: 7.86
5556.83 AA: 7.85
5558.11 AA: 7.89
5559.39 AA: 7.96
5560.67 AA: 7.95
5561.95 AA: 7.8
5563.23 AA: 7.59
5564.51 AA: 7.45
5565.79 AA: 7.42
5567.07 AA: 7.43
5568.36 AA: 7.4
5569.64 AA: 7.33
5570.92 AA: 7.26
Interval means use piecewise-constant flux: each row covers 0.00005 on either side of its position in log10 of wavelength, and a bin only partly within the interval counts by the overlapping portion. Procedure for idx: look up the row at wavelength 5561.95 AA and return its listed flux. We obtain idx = 7.8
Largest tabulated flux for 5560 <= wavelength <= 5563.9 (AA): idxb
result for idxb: 7.95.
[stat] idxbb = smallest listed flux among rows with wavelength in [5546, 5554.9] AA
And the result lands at 7.92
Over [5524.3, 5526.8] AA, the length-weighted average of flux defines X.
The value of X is 7.74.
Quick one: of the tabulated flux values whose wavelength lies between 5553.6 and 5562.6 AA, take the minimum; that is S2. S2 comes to 7.8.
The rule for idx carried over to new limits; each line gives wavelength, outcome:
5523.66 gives 7.88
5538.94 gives 7.63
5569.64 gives 7.33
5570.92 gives 7.26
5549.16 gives 8.25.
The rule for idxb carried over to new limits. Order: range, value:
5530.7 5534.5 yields 7.75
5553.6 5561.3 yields 7.96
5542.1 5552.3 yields 8.26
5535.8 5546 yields 7.99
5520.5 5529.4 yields 7.9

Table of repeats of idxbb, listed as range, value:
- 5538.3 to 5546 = 7.63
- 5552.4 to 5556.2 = 7.86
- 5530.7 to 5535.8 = 7.38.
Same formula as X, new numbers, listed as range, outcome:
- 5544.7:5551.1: 8.14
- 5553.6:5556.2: 7.88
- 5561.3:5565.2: 7.62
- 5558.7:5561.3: 7.95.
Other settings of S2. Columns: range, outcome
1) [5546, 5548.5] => 8.07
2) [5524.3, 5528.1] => 7.44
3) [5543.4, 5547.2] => 7.97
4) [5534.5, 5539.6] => 7.59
